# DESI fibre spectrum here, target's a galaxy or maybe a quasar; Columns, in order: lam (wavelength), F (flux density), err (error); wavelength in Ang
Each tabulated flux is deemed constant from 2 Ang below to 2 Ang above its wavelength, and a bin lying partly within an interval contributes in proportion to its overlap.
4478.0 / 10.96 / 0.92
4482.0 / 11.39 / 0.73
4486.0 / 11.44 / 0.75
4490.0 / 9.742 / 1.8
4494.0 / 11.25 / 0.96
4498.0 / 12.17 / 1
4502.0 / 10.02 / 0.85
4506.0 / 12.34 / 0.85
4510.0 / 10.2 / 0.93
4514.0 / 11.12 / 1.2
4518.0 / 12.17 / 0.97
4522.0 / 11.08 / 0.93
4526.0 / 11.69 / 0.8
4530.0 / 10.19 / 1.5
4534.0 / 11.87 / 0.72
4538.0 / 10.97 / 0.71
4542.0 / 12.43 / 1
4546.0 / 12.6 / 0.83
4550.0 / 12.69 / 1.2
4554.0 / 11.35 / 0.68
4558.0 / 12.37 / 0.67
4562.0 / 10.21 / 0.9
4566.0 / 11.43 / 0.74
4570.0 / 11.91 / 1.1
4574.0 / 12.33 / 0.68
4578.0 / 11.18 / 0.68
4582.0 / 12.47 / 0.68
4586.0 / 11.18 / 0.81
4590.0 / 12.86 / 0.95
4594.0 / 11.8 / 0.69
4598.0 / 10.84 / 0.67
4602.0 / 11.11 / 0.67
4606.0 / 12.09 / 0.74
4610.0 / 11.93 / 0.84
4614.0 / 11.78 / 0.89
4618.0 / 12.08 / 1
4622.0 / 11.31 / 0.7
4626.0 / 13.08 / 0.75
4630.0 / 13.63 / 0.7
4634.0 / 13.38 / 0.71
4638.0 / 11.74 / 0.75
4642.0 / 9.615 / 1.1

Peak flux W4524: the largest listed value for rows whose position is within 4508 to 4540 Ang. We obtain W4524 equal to 12.17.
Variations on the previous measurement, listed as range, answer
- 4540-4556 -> 12.69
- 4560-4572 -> 11.91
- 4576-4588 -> 12.47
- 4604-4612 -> 12.09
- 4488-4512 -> 12.34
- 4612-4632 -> 13.63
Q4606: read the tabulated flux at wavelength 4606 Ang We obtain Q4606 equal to 12.09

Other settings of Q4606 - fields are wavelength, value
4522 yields 11.08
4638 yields 11.74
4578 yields 11.18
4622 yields 11.31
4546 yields 12.6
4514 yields 11.12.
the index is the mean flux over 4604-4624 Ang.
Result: 11.8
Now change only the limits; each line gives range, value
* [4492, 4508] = 11.4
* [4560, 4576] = 11.5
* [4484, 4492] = 10.6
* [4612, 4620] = 11.9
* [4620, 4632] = 12.7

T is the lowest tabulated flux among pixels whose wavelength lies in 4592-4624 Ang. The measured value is 10.84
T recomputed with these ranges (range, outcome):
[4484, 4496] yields 9.742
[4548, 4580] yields 10.21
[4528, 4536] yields 10.19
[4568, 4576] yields 11.91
